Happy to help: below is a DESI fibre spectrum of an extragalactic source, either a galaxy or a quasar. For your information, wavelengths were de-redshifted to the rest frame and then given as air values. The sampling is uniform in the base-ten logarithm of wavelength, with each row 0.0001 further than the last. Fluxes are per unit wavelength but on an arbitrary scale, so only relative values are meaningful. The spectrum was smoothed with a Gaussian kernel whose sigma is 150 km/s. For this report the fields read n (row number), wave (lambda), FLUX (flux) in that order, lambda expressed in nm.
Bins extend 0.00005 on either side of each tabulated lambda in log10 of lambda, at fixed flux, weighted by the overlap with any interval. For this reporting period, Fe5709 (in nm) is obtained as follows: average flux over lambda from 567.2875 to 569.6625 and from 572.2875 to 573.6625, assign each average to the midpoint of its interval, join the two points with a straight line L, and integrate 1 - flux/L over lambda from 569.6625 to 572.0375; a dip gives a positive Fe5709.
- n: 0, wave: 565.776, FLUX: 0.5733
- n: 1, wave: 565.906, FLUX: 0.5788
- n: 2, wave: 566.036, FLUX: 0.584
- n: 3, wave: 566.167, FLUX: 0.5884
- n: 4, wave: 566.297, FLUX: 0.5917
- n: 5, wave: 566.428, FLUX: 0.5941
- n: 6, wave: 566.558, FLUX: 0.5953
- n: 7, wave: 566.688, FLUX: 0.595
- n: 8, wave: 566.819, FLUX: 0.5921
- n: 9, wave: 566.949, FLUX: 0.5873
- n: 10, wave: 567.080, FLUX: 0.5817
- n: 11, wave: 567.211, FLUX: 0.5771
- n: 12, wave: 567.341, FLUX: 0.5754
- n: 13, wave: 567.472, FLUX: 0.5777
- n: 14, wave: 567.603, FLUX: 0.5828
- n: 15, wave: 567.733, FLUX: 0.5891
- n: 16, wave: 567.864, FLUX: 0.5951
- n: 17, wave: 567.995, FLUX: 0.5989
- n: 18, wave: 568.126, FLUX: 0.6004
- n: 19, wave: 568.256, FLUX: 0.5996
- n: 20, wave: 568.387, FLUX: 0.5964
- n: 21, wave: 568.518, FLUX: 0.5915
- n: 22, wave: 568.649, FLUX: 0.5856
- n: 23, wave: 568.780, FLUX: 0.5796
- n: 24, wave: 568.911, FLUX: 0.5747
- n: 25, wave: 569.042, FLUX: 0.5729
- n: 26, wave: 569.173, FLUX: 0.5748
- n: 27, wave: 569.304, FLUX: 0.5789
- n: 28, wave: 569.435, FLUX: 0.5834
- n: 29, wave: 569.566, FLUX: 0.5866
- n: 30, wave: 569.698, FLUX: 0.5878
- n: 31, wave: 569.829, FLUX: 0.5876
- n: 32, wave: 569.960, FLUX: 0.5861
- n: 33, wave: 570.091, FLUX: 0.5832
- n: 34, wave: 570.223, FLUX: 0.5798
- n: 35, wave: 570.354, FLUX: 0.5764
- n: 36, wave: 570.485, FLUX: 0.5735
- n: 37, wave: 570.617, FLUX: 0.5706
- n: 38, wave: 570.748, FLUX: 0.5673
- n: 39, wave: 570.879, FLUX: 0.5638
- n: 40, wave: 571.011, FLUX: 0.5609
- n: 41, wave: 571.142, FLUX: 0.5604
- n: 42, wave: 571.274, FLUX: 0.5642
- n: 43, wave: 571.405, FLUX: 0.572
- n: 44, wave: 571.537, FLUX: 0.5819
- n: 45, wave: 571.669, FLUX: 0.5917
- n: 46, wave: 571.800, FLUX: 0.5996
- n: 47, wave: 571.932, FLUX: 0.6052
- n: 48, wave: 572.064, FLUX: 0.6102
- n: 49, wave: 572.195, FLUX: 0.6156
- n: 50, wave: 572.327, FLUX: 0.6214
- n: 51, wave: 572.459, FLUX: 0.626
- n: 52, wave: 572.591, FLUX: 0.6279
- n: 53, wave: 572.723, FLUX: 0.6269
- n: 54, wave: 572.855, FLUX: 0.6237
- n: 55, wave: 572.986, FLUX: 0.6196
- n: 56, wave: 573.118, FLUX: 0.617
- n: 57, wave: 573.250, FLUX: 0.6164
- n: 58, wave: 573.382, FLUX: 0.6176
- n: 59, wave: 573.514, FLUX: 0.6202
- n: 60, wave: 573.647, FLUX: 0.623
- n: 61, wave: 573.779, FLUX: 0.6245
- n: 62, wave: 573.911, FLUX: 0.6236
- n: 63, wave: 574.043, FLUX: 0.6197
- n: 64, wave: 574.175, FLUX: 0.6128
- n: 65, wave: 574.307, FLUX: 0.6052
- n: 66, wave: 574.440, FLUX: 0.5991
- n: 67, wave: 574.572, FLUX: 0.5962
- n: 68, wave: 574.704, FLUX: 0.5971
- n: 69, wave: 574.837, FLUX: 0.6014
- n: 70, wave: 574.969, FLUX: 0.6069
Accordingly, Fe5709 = 0.10 nm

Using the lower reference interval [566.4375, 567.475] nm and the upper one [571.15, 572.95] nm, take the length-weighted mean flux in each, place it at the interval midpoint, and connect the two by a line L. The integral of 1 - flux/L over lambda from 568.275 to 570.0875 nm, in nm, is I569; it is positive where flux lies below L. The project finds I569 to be 0.03 nm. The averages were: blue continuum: 0.586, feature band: 0.584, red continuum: 0.604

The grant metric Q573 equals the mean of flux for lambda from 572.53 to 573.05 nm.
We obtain 0.625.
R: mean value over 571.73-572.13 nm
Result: 0.606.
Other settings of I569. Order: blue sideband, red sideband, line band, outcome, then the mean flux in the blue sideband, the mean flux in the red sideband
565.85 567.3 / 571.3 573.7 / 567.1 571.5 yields 0.13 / 0.588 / 0.611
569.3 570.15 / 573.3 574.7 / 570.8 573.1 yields 0.01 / 0.585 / 0.613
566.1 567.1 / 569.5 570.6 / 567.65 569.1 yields -0.01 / 0.591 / 0.582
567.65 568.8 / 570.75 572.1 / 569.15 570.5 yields 0.01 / 0.594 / 0.58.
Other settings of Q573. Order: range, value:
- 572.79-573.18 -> 0.622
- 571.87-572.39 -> 0.613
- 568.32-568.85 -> 0.588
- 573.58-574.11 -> 0.622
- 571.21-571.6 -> 0.573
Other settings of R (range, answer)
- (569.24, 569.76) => 0.583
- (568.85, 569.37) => 0.576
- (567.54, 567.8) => 0.587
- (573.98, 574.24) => 0.617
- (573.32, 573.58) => 0.619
